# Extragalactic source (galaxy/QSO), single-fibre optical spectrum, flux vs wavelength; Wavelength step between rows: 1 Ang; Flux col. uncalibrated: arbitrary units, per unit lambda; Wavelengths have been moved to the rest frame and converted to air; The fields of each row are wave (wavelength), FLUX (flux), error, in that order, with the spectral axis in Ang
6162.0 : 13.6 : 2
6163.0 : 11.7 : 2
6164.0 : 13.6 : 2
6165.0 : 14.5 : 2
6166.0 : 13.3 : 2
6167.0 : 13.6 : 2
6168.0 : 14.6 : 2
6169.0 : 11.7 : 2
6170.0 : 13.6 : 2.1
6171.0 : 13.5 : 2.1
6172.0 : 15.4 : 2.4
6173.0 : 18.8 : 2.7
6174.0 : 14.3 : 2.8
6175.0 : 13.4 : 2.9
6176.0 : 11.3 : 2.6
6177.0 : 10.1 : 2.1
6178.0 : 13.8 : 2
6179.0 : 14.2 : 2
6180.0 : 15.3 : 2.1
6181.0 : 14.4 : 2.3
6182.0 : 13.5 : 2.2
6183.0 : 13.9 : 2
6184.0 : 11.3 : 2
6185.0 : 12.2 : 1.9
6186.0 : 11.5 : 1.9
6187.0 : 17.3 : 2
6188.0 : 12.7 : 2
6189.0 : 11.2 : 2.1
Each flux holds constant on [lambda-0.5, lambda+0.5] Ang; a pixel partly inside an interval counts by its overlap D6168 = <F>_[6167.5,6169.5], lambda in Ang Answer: 13.1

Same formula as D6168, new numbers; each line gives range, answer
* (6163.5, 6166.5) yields 13.8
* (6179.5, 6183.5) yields 14.3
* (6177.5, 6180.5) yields 14.4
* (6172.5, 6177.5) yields 13.6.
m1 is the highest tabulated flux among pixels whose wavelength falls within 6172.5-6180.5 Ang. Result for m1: 18.8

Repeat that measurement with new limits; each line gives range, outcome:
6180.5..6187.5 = 17.3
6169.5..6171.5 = 13.6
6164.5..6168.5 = 14.6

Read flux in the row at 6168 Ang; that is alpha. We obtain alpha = 14.6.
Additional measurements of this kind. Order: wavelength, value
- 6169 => 11.7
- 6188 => 12.7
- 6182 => 13.5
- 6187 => 17.3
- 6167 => 13.6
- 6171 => 13.5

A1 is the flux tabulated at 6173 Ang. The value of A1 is 18.8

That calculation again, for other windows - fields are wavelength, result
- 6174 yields 14.3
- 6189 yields 11.2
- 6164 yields 13.6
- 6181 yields 14.4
